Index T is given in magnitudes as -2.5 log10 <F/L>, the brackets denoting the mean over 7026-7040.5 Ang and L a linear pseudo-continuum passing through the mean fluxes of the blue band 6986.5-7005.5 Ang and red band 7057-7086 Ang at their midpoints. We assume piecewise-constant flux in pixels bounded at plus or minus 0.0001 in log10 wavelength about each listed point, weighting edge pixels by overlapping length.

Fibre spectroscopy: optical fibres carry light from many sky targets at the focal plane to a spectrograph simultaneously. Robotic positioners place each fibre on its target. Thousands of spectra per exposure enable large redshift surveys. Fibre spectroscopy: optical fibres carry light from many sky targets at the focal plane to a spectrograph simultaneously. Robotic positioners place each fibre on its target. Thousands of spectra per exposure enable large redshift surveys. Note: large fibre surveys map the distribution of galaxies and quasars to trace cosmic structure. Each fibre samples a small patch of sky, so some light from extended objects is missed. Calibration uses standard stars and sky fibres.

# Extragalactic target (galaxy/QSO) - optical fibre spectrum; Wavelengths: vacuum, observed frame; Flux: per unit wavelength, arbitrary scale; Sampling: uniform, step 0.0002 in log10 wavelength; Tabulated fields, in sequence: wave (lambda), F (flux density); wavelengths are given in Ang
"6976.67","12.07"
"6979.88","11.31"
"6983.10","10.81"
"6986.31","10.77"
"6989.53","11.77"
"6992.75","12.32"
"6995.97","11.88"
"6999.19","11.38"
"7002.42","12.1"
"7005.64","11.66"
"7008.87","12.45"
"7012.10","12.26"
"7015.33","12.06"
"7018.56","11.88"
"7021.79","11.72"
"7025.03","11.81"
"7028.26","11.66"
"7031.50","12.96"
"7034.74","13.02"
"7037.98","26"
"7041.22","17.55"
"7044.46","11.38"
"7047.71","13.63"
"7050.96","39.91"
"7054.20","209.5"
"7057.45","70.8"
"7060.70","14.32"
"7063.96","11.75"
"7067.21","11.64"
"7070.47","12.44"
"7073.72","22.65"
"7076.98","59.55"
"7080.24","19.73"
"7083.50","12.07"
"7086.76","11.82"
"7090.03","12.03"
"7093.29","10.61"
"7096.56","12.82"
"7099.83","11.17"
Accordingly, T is 0.13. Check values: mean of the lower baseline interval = 11.8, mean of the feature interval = 15.8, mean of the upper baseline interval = 23.9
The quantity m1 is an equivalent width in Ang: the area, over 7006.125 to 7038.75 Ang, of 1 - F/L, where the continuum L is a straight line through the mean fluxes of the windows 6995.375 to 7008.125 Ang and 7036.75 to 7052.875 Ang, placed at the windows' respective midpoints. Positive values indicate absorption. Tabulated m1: 8.8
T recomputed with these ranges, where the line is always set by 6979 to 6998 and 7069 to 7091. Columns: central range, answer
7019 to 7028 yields 0.294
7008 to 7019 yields 0.174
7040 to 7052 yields -0.095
